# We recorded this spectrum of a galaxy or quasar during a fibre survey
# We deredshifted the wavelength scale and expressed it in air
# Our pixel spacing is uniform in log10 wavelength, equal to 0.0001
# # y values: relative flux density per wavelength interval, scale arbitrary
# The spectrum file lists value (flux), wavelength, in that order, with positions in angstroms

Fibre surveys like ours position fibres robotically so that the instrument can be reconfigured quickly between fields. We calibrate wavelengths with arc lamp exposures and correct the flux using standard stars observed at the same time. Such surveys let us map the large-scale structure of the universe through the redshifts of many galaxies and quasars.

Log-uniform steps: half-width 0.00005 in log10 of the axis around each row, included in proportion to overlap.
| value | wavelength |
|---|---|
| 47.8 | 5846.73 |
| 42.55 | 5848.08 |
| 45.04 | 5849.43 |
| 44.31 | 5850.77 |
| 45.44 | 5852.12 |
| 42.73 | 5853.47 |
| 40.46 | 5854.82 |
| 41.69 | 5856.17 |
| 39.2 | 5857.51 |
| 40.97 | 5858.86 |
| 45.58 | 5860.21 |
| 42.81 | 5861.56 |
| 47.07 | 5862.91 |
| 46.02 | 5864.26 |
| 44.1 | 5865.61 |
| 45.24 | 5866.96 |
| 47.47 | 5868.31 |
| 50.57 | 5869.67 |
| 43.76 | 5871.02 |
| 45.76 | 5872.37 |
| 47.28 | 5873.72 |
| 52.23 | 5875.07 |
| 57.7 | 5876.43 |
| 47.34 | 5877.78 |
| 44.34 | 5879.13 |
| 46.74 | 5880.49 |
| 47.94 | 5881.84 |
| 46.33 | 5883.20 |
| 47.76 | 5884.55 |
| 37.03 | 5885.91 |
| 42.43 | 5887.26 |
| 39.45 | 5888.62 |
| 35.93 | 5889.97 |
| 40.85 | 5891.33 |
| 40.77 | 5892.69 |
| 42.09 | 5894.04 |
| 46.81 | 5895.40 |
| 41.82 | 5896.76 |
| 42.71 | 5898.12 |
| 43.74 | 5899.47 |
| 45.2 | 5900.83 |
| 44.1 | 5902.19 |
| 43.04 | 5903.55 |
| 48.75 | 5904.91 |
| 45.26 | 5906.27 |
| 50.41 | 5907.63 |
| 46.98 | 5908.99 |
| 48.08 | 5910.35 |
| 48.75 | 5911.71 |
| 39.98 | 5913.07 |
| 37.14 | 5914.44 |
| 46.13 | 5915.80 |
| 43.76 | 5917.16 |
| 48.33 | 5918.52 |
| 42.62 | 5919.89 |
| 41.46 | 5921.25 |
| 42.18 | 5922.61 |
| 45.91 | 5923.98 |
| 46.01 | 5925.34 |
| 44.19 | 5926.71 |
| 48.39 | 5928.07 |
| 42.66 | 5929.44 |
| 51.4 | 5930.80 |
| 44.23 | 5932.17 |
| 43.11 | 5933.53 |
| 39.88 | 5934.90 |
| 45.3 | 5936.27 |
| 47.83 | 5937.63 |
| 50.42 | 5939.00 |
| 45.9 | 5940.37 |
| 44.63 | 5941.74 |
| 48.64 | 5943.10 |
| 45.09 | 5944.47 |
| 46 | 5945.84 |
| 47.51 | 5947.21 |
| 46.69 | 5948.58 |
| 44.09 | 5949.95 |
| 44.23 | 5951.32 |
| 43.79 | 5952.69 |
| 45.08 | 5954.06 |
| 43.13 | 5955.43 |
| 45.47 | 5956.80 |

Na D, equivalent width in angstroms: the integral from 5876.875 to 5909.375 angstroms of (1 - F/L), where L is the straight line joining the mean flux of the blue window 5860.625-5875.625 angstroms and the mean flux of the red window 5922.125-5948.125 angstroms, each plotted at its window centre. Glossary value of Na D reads 1.47 angstroms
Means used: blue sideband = 46.5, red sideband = 45.8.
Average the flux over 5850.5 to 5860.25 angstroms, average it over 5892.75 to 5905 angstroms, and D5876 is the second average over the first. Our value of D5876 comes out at 1.04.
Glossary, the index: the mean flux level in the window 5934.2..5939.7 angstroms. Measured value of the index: 45.8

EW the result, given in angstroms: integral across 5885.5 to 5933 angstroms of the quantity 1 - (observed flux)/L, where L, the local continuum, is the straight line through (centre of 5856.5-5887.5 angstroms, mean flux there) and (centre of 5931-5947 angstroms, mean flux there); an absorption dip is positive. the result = 1.9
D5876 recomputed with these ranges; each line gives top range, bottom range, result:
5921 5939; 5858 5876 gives 0.98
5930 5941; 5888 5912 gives 1.04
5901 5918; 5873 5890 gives 0.98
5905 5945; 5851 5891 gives 1.01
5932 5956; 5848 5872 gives 1.03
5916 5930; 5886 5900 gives 1.08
